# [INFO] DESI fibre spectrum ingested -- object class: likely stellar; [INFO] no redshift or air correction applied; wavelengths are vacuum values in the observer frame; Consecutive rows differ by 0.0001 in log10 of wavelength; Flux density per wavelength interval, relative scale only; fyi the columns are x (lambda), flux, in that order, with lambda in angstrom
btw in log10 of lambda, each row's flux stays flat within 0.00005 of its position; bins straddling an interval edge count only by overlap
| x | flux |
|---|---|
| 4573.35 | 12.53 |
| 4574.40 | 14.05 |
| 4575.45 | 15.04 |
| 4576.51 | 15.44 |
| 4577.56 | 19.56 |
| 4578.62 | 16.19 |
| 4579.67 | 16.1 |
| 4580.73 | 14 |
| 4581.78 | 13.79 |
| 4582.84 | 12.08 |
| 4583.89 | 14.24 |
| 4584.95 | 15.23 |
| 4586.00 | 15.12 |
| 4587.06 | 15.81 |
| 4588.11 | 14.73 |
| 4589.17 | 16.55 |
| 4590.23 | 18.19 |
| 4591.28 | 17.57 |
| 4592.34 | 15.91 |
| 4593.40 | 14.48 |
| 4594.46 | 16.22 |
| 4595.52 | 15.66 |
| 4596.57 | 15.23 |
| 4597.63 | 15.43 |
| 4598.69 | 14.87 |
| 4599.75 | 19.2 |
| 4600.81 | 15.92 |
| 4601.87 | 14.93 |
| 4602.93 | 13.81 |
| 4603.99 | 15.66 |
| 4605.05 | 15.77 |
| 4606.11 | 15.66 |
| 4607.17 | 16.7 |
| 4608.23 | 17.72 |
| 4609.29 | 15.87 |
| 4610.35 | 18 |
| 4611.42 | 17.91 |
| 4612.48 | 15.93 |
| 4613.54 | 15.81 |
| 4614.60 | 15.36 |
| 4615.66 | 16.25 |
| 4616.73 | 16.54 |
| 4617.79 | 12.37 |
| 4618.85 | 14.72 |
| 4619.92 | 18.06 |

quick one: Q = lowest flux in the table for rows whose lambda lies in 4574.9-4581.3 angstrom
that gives 14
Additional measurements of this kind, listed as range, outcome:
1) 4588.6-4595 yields 14.48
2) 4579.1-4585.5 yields 12.08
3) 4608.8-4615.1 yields 15.36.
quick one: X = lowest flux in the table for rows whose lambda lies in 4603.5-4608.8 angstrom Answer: 15.66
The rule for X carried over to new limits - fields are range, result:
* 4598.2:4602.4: 14.87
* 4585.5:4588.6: 14.73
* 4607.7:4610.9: 15.87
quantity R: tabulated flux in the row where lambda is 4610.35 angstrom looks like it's 18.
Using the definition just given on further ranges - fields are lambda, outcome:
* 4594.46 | 16.22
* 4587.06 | 15.81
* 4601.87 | 14.93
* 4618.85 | 14.72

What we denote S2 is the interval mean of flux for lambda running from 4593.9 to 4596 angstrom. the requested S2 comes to 15.9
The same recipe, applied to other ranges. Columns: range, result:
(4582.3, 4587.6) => 14.5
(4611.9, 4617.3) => 16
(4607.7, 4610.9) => 17.2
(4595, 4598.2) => 15.5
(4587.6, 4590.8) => 16.5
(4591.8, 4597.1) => 15.5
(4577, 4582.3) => 15.9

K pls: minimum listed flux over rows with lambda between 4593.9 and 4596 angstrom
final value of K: 15.66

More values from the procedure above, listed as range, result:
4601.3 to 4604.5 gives 13.81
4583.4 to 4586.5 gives 14.24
